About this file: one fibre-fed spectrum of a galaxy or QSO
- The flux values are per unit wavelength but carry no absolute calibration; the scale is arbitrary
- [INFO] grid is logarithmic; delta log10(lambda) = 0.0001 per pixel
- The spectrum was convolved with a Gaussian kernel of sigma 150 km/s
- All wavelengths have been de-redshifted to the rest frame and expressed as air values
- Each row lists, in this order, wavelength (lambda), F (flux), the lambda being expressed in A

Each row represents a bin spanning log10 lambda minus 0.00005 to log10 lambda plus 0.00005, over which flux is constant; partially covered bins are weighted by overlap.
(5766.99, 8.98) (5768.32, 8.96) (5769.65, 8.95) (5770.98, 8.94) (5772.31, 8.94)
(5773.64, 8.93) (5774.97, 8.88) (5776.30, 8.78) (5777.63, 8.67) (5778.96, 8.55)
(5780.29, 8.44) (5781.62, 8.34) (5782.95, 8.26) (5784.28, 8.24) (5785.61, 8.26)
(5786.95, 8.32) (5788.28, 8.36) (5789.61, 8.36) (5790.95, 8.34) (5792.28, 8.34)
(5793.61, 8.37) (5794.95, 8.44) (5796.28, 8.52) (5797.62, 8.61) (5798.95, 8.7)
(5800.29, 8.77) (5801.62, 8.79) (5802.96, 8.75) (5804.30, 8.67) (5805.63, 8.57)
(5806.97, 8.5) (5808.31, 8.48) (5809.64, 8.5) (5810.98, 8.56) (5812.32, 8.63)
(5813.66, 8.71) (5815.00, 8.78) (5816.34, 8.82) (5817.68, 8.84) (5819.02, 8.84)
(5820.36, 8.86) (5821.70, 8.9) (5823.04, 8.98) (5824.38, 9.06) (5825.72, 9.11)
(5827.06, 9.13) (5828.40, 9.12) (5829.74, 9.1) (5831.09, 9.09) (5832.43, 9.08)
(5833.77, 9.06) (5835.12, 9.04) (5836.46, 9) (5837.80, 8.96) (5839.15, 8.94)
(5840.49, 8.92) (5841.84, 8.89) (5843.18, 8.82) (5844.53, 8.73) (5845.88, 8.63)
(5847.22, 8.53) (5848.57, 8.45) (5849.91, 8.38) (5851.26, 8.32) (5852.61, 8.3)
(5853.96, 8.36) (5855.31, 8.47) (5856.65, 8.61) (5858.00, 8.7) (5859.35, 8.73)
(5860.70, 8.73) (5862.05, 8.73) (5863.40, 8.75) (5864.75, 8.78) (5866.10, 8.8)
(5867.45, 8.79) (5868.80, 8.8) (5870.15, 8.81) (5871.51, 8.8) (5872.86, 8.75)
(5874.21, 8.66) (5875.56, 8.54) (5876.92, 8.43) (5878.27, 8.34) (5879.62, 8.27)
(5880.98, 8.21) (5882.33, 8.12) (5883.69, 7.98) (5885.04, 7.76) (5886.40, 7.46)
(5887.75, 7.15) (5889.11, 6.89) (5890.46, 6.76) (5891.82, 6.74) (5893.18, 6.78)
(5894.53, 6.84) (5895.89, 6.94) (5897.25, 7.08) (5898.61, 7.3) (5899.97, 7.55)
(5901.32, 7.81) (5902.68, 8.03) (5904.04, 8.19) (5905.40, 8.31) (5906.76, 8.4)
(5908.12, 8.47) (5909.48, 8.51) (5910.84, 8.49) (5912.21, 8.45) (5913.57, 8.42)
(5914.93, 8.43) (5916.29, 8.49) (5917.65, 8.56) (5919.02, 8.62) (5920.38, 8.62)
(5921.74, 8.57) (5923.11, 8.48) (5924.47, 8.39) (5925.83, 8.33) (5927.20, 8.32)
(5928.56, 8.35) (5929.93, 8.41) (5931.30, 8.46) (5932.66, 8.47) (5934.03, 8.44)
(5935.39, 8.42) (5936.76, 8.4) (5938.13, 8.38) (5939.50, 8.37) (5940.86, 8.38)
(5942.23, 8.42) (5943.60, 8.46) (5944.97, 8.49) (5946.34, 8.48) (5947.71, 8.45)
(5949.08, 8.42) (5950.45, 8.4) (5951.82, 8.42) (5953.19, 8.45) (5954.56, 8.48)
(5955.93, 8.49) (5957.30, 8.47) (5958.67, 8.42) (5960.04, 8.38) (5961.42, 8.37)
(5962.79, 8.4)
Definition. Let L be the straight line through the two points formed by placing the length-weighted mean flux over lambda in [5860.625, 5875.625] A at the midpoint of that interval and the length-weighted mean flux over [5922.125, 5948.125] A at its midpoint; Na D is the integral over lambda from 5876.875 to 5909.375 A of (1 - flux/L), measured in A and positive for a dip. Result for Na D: 3.7 A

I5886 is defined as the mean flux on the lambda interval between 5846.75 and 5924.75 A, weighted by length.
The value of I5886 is 8.2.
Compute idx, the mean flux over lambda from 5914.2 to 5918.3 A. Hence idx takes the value 8.51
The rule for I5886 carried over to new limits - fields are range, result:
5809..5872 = 8.78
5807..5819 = 8.66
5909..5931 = 8.46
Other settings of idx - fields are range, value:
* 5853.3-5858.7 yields 8.54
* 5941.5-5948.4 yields 8.45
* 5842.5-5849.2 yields 8.63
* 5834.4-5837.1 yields 9.01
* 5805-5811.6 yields 8.52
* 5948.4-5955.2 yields 8.44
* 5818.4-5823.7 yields 8.9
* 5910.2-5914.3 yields 8.44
